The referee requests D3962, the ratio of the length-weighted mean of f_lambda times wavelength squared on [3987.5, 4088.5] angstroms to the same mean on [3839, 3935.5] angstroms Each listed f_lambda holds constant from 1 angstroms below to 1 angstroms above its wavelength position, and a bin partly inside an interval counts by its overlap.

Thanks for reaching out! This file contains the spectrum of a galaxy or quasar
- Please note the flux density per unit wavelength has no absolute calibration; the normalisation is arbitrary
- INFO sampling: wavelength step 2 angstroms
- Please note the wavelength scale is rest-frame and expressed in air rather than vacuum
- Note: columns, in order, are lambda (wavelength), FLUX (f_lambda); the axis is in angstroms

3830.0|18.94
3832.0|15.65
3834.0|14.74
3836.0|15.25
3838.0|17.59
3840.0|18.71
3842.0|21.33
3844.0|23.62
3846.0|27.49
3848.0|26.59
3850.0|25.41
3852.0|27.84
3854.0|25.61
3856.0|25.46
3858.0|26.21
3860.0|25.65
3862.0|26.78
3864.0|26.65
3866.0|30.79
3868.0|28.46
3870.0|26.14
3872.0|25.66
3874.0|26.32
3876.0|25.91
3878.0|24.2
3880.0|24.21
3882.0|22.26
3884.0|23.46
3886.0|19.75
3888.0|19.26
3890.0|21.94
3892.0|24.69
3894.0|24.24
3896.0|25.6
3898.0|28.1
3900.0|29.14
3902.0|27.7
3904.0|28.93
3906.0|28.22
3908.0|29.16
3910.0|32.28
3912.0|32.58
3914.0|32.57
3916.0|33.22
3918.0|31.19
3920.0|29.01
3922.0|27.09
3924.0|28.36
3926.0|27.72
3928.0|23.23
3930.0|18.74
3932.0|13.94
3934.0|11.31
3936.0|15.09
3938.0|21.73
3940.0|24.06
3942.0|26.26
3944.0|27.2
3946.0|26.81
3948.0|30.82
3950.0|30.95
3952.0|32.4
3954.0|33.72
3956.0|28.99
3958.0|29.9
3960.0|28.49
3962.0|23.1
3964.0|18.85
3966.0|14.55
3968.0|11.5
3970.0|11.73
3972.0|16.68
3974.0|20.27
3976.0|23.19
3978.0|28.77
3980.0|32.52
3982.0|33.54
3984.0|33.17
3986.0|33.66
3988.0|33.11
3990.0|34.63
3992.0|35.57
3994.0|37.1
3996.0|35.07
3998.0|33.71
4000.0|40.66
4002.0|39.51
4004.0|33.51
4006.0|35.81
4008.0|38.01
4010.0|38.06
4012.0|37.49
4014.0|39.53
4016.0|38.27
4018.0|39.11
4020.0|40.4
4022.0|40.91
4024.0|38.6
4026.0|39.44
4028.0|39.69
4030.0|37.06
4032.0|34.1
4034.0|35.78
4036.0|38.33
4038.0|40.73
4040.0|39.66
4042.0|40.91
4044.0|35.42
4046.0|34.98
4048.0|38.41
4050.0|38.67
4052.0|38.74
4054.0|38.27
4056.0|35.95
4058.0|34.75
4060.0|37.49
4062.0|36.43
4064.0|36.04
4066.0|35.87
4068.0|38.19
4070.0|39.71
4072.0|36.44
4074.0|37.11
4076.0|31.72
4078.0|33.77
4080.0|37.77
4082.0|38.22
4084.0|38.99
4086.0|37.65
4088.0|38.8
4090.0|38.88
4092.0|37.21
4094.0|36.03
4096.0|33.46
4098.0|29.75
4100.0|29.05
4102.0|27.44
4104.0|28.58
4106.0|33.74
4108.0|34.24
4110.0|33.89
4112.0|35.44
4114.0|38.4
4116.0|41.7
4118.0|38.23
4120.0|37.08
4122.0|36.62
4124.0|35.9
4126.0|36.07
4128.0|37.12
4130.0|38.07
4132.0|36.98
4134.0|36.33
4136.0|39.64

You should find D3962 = 1.57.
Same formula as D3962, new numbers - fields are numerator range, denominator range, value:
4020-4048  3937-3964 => 1.44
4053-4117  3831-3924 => 1.55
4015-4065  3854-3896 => 1.65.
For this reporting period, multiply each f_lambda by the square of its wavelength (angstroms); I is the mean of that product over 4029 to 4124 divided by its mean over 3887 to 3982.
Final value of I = 1.54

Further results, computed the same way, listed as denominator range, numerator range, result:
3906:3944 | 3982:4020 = 1.49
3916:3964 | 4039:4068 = 1.54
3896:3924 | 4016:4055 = 1.37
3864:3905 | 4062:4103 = 1.55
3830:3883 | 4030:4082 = 1.71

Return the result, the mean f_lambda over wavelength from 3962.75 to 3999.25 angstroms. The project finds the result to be 27.2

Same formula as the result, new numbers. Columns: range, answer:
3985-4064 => 37.4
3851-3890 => 25.2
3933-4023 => 29.8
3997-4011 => 37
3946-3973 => 24.1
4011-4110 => 36.7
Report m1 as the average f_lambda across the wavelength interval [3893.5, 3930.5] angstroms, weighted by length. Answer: 28.5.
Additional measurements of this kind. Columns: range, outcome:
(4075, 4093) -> 37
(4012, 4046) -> 38.5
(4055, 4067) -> 36.1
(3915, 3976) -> 23.9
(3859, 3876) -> 27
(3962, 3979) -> 18.5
